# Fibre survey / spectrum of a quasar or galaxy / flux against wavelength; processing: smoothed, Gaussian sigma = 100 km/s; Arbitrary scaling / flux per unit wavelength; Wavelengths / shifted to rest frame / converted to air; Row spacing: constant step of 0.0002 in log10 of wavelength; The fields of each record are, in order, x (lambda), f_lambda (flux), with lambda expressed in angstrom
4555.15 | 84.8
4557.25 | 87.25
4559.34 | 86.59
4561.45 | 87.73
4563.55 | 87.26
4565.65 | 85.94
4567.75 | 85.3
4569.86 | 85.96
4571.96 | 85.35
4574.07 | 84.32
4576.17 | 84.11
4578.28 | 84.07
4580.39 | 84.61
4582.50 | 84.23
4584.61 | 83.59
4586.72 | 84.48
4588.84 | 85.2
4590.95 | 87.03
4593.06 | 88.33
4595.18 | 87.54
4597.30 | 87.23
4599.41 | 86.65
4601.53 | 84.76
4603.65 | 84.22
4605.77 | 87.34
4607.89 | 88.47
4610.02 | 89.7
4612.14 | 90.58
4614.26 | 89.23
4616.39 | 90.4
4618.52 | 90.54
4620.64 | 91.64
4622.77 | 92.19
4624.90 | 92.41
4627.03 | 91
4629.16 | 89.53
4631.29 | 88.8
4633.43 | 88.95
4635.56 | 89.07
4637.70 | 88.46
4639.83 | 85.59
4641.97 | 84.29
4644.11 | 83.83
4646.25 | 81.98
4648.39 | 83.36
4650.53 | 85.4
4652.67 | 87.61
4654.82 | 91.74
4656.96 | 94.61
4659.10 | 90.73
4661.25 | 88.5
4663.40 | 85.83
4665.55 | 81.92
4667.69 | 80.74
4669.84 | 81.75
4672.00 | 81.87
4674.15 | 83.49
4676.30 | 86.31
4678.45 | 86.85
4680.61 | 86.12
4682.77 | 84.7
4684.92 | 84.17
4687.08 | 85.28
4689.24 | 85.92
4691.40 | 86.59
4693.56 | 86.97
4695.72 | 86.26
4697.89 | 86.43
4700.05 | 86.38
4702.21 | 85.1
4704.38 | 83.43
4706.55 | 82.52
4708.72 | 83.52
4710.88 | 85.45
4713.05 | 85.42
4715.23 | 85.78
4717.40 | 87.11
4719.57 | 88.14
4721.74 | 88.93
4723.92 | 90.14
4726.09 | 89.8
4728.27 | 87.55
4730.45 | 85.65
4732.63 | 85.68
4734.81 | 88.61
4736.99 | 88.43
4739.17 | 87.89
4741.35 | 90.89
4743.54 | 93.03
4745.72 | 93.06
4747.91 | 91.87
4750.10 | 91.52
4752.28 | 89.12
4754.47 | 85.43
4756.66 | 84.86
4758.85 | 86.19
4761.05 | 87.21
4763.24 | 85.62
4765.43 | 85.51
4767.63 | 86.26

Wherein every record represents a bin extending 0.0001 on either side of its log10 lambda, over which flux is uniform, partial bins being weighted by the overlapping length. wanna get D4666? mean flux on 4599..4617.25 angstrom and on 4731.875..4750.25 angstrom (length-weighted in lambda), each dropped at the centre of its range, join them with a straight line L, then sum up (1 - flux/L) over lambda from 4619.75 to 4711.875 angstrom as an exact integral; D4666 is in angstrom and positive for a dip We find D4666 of 2.5 angstrom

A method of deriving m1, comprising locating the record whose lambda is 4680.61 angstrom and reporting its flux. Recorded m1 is 86.12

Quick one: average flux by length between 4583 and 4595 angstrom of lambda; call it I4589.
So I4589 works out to 85.8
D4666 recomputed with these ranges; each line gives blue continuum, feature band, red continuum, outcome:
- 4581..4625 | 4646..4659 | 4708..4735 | -0.08 angstrom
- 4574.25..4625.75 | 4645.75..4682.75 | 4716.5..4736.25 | 0.78 angstrom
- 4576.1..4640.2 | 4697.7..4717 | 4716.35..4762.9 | 0.76 angstrom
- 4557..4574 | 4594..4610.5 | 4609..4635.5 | 0.38 angstrom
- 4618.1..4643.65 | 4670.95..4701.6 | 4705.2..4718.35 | 0.26 angstrom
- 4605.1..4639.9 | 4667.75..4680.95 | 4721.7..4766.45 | 0.77 angstrom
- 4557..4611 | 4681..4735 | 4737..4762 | 1.34 angstrom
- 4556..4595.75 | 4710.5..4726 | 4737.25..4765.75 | 0.11 angstrom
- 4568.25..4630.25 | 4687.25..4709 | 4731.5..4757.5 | 0.81 angstrom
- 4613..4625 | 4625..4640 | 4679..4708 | 0.13 angstrom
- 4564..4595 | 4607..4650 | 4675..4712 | -1.57 angstrom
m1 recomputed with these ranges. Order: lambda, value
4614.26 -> 89.23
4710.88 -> 85.45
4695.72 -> 86.26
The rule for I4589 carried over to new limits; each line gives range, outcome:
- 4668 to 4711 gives 84.9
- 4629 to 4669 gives 86.8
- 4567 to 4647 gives 87.2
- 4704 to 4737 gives 86.6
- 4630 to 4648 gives 86.3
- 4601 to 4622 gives 88.8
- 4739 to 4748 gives 91.6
